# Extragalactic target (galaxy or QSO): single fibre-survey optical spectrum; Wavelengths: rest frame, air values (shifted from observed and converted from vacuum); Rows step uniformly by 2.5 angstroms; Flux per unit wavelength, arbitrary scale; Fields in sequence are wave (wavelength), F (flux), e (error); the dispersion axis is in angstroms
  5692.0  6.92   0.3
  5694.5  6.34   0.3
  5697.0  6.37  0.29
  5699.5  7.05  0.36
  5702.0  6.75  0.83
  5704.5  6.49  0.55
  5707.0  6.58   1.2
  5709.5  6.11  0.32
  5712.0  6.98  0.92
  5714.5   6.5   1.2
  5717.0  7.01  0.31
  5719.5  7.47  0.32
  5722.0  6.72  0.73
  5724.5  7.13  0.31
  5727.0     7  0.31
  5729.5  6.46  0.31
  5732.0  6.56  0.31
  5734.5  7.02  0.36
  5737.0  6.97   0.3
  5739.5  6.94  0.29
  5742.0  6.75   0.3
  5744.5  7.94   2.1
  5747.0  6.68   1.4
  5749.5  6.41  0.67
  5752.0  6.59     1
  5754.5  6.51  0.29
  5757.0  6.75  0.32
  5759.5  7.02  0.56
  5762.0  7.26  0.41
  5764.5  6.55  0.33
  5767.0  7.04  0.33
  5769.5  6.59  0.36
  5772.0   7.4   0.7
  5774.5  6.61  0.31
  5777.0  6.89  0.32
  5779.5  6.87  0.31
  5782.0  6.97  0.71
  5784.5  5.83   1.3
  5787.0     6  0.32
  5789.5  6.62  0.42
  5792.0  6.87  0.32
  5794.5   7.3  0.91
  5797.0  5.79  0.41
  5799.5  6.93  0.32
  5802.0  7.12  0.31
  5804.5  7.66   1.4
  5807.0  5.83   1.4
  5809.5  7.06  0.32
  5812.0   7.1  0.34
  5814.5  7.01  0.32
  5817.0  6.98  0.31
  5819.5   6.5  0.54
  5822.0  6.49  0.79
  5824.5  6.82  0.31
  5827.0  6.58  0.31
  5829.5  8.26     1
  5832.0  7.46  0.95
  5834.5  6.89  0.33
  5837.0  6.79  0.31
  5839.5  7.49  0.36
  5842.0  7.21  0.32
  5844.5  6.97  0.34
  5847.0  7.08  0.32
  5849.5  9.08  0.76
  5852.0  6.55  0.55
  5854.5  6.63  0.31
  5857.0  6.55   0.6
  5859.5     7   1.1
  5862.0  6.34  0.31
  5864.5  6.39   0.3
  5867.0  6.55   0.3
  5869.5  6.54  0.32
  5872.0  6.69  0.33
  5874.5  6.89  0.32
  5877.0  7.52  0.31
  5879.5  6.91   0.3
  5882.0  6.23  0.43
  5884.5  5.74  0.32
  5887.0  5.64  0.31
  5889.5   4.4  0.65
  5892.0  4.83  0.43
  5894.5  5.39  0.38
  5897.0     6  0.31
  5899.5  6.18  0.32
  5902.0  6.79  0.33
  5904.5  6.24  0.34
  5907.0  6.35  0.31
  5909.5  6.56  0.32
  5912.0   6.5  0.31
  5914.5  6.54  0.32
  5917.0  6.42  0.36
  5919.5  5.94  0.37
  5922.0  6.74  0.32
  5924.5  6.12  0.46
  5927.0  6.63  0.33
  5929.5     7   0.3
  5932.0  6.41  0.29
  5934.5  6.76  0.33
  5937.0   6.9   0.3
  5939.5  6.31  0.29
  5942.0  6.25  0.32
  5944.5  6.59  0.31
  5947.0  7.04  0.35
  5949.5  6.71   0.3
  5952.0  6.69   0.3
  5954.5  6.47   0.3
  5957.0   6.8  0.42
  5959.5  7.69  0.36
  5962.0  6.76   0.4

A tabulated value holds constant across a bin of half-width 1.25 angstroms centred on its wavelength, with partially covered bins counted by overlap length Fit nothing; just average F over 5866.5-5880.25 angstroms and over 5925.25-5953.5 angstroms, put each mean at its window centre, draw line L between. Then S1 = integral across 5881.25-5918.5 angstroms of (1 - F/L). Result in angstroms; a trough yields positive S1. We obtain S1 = 4.4 angstroms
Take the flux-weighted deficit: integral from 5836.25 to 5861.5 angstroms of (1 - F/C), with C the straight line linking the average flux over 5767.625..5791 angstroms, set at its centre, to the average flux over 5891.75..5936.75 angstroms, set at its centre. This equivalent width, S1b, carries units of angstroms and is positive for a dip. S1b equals -2.4 angstroms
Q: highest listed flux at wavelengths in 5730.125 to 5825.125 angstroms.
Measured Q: 7.94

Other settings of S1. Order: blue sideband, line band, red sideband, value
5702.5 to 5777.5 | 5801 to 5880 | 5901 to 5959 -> -3.3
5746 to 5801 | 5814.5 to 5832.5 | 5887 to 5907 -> -2.0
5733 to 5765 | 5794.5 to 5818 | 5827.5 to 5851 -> 1.2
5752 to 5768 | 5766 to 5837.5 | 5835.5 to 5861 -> 1.4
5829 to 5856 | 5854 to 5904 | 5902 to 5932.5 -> 4.6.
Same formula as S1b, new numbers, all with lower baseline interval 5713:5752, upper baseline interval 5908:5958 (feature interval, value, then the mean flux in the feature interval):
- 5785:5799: 0.61 angstroms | 6.5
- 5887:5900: 2.53 angstroms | 5.34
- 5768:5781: -0.10 angstroms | 6.88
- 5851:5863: 0.13 angstroms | 6.62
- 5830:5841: -0.83 angstroms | 7.23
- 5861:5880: -0.17 angstroms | 6.73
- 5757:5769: -0.13 angstroms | 6.92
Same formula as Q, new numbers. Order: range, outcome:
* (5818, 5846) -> 8.26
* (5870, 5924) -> 7.52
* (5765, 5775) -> 7.4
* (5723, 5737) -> 7.13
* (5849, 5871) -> 9.08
